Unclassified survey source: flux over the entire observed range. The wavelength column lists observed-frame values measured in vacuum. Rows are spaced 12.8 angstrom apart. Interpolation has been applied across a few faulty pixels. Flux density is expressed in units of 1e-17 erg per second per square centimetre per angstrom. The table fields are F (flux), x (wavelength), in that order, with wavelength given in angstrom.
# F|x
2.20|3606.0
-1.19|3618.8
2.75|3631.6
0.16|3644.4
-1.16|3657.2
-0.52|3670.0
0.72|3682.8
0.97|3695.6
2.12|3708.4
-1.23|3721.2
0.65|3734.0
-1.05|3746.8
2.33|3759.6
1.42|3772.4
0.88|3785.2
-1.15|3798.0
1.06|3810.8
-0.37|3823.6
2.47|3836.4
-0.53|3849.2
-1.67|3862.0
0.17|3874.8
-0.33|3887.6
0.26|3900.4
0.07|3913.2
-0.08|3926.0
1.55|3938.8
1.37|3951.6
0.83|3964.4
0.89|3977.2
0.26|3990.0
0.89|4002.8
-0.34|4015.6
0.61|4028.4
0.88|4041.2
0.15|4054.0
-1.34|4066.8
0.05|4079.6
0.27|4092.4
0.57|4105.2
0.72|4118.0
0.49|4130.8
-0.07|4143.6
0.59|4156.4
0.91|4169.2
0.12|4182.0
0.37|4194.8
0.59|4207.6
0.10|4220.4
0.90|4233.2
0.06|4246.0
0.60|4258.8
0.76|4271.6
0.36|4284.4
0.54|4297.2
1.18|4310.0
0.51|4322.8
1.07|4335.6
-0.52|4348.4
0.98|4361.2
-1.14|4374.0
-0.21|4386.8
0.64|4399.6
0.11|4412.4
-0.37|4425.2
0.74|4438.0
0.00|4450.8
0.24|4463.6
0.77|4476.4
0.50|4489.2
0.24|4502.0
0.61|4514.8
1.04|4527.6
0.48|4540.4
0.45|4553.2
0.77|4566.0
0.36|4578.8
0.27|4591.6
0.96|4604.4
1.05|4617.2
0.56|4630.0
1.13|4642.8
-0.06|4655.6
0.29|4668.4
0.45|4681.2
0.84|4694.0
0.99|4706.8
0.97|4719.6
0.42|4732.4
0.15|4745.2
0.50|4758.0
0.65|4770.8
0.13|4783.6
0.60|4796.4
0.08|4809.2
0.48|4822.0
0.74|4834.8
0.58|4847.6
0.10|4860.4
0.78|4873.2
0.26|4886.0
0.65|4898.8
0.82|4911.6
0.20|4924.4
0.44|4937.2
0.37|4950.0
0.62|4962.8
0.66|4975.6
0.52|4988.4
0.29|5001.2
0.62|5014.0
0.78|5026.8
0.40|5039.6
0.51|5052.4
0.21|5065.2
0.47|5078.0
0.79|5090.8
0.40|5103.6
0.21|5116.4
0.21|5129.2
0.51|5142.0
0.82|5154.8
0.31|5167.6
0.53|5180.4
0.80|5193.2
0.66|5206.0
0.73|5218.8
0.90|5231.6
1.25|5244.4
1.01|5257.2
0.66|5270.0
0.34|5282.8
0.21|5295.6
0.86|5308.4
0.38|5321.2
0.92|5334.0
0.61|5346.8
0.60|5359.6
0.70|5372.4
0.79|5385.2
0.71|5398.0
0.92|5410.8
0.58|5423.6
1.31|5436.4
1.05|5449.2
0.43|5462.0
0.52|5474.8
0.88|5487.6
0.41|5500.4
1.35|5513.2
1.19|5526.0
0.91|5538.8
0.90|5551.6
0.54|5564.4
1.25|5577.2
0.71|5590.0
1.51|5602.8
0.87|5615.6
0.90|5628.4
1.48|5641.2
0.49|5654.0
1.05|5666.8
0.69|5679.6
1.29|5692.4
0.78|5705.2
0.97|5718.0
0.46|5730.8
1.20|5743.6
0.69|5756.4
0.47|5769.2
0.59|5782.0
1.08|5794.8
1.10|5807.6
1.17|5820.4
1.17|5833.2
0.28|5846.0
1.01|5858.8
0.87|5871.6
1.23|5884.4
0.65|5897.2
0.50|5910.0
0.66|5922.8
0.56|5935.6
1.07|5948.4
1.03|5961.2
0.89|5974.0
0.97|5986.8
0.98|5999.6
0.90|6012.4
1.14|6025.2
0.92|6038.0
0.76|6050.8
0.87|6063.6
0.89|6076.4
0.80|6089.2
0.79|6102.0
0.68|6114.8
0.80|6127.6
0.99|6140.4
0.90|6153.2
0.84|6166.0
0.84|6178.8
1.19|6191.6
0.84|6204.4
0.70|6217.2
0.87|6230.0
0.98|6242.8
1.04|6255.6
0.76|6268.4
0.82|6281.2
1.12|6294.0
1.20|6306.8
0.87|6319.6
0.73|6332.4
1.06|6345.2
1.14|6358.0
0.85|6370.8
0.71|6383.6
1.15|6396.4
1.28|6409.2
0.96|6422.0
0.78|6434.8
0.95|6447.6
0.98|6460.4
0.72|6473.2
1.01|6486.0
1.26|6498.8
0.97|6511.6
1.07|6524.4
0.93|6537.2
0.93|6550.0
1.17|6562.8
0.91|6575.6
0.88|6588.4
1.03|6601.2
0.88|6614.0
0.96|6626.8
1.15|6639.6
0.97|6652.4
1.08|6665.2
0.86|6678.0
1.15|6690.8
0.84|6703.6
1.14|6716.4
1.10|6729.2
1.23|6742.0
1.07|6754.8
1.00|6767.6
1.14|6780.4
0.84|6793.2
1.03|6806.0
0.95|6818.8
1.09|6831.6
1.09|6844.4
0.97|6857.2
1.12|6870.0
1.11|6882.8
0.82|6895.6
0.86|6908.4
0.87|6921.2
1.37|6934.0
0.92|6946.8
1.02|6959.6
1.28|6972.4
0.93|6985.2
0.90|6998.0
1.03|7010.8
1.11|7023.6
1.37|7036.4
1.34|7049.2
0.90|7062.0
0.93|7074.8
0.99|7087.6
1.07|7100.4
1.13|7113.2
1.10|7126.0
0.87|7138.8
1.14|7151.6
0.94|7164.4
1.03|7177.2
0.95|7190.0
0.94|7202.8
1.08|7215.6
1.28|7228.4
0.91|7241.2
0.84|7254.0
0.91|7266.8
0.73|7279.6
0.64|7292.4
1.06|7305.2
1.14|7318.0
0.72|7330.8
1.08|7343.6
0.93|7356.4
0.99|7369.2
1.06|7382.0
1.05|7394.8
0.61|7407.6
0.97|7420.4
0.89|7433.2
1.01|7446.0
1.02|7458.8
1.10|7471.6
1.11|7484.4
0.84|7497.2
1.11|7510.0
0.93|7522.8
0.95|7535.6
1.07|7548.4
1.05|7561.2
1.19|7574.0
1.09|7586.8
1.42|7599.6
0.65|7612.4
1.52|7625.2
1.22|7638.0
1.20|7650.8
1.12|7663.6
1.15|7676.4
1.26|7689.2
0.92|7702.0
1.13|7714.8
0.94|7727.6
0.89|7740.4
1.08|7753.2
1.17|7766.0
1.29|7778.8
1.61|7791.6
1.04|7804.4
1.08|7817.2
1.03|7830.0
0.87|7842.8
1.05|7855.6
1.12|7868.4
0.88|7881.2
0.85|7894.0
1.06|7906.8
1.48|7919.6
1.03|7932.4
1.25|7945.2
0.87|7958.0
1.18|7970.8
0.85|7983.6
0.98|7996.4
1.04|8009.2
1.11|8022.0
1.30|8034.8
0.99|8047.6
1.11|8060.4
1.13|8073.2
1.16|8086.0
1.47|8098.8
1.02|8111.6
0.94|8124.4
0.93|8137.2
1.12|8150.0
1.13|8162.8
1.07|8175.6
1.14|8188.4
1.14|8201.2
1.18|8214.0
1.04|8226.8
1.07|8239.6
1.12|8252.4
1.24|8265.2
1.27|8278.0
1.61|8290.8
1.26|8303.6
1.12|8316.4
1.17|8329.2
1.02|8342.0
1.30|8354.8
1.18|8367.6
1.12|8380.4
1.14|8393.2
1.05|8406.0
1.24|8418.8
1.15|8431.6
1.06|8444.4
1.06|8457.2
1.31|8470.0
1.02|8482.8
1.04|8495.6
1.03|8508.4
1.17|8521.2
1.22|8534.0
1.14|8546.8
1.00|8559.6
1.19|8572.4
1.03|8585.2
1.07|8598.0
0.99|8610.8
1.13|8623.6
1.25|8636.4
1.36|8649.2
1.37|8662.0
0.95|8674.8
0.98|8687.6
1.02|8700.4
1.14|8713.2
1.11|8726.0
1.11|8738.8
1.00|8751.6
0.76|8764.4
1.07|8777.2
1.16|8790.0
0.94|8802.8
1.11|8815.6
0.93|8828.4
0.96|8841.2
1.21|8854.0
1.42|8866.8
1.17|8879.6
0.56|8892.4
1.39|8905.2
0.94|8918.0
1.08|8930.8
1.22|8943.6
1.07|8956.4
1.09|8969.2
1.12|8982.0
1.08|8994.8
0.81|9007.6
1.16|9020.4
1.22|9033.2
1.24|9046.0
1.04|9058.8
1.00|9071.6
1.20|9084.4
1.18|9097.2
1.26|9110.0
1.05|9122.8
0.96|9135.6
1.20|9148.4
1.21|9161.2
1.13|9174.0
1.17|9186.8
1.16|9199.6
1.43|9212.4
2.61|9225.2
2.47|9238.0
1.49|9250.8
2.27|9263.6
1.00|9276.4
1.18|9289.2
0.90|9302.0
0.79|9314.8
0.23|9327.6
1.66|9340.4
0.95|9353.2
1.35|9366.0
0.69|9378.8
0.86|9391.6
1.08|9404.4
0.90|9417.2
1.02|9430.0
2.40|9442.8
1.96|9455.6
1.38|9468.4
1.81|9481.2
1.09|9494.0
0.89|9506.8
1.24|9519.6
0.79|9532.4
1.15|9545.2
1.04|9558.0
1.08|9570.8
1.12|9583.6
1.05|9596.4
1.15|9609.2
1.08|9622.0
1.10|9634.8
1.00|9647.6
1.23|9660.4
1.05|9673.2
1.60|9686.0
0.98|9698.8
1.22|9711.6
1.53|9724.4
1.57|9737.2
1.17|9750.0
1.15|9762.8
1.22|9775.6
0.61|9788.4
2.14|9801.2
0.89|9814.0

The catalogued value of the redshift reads 0.406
